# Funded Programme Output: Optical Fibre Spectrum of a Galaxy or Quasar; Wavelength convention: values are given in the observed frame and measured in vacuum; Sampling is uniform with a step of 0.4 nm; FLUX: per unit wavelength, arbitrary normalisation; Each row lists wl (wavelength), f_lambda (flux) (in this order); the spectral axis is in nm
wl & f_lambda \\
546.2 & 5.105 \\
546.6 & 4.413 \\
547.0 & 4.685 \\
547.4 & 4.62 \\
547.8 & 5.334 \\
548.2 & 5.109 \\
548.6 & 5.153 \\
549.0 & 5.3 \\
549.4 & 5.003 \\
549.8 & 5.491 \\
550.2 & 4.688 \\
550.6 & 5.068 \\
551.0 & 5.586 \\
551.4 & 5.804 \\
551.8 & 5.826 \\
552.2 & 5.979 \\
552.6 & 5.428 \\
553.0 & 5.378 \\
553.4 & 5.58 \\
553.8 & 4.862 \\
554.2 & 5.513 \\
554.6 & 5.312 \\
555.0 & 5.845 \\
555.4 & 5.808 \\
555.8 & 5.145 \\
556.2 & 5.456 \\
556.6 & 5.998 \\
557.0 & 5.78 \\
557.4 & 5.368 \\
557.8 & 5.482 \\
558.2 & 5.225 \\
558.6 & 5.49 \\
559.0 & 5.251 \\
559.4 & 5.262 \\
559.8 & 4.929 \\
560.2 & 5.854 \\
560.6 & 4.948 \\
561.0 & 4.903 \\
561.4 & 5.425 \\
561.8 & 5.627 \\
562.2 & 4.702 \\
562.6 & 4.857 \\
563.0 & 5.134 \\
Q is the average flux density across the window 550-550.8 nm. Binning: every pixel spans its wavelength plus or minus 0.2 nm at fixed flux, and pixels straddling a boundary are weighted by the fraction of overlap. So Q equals 4.88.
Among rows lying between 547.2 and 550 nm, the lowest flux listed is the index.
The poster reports 4.62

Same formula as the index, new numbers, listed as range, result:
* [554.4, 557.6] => 5.145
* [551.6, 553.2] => 5.378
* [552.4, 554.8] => 4.862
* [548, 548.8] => 5.109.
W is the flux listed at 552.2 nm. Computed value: 5.979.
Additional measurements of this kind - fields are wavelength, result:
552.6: 5.428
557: 5.78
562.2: 4.702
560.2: 5.854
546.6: 4.413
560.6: 4.948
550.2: 4.688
